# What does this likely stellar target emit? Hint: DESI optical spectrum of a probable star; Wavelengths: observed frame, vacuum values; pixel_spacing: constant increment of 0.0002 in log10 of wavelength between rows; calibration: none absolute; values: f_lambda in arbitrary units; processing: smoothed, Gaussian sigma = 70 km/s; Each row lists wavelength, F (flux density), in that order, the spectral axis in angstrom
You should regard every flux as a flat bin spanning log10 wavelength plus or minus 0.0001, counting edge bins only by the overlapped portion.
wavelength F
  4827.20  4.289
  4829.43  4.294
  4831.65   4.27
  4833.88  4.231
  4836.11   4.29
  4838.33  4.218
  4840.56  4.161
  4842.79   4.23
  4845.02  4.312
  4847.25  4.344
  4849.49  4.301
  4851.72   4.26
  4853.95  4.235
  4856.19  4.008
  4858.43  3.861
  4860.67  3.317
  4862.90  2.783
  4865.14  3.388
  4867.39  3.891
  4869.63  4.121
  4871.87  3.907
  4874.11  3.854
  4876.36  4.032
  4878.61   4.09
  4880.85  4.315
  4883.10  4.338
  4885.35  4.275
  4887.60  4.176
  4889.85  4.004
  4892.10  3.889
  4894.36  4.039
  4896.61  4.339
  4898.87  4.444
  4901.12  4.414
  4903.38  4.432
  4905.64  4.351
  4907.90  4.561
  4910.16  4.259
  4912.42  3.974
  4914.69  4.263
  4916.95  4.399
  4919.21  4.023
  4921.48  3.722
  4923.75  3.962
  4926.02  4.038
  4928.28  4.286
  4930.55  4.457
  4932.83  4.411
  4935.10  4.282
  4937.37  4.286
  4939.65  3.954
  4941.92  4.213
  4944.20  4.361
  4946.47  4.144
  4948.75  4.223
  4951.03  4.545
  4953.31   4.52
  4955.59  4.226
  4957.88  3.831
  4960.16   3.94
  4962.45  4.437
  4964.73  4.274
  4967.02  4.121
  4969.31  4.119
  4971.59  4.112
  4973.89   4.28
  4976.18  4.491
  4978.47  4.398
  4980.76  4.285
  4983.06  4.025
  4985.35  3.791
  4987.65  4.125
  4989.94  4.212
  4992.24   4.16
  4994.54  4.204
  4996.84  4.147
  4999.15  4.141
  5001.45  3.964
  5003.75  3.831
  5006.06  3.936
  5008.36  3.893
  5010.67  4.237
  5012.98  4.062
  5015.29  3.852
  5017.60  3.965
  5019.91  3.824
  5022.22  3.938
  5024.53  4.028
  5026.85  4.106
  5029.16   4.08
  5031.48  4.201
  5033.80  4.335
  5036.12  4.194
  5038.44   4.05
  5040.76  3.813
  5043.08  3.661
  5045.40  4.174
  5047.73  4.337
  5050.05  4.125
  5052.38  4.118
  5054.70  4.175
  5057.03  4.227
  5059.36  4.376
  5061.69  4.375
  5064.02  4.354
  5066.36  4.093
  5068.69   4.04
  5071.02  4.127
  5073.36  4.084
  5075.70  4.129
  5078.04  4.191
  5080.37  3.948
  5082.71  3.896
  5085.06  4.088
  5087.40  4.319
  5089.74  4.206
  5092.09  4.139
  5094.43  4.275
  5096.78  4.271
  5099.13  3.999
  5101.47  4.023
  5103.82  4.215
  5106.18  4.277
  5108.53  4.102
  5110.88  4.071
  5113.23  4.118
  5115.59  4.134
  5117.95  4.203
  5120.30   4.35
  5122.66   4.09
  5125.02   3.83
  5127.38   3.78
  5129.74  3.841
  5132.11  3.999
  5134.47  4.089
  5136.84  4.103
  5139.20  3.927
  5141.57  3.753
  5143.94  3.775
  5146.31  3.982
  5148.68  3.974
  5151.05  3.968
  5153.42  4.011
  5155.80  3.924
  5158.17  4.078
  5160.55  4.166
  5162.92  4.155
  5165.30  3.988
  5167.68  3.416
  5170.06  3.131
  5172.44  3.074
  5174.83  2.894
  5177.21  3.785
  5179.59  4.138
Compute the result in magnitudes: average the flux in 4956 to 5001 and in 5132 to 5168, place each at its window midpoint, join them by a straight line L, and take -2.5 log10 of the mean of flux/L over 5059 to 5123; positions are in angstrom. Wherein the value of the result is -0.033 mag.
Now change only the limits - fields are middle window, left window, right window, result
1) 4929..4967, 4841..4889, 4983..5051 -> -0.06 mag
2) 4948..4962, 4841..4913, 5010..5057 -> -0.04 mag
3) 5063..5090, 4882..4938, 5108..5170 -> -0.02 mag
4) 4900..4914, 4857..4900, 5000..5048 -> -0.09 mag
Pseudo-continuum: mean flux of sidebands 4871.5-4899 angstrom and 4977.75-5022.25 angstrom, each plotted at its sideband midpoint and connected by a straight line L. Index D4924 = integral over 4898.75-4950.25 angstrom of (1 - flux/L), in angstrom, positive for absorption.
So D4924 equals -1.7 angstrom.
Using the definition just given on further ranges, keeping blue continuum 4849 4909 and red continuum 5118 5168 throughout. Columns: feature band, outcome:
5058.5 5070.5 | -0.7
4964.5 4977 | -0.6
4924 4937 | -0.7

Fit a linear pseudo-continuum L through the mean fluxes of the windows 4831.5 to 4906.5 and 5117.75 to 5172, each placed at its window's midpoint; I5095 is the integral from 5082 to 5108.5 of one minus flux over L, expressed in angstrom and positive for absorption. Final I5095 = -1.4 angstrom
